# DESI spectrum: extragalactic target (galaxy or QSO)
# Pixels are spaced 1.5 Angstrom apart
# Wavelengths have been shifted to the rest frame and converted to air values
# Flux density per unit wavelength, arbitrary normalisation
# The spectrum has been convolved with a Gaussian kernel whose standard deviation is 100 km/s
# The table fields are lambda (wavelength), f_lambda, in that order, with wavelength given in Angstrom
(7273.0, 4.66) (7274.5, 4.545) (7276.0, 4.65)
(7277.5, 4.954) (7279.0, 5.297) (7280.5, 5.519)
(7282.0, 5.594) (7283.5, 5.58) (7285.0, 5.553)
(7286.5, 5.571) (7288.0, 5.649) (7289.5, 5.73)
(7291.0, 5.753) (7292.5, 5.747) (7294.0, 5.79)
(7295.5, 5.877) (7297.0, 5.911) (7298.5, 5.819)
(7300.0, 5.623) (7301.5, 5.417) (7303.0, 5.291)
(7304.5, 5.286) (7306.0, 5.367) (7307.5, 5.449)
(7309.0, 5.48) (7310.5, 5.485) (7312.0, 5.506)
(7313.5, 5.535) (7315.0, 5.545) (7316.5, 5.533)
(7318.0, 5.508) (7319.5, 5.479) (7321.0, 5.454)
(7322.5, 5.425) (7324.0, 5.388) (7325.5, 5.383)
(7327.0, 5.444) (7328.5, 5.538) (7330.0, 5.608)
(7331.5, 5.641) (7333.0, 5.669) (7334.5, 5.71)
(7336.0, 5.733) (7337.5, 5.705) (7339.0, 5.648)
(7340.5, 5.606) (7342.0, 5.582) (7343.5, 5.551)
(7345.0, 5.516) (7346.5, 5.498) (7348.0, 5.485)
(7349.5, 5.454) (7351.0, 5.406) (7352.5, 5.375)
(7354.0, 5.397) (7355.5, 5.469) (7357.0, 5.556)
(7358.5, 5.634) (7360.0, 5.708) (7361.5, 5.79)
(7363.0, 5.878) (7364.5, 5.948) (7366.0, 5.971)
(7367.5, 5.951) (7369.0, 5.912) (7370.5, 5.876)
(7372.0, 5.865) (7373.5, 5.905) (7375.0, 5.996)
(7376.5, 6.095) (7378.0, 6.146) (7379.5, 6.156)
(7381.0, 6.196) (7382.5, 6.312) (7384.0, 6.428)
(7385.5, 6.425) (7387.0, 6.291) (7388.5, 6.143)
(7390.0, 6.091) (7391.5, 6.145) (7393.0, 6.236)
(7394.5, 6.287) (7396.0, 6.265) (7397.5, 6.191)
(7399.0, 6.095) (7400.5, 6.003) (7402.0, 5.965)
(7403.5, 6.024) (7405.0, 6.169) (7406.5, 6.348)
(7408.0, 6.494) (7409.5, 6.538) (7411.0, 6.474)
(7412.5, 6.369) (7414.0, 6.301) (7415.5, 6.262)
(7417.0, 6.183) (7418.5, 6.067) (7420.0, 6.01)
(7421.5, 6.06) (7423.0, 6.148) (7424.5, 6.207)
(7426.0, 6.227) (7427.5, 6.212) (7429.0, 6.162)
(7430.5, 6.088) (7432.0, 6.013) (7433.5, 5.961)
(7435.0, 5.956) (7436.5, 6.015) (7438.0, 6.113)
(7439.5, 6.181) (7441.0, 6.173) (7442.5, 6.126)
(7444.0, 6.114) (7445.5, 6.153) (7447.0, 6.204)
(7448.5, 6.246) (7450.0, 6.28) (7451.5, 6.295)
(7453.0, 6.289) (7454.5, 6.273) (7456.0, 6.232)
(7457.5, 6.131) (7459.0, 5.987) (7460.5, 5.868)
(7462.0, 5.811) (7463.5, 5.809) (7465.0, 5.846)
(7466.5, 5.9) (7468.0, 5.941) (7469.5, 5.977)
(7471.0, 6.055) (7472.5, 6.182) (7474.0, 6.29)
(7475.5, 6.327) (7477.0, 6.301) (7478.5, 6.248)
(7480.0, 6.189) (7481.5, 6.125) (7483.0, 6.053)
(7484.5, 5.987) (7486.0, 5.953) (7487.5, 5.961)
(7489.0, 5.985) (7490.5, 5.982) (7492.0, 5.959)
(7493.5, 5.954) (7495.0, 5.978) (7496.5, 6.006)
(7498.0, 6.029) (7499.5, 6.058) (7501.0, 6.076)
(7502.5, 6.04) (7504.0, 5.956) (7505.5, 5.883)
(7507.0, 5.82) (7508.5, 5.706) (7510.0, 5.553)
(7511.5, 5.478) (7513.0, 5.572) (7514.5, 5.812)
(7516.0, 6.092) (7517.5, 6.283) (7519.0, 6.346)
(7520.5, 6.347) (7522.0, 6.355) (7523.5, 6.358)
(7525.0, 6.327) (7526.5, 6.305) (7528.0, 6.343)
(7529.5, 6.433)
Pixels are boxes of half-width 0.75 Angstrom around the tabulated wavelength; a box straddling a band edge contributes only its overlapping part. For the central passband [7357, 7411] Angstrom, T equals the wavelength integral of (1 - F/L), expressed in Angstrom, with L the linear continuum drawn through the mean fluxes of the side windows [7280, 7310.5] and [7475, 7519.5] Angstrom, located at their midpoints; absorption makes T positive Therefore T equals -3.07 Angstrom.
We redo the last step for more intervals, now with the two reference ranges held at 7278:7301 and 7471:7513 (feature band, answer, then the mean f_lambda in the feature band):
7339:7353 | 0.6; 5.51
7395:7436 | -2.2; 6.18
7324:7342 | 0.4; 5.6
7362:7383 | -0.8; 6.01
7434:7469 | -0.9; 6.08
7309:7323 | 0.5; 5.5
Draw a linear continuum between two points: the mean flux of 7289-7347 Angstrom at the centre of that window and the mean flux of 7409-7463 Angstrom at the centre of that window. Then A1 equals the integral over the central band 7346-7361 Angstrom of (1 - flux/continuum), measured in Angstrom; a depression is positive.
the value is 0.6 Angstrom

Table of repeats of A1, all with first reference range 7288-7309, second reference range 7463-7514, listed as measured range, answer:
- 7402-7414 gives -1.0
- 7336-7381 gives 0.0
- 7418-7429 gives -0.5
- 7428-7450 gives -0.9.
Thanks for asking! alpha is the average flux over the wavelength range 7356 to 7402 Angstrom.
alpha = 6.05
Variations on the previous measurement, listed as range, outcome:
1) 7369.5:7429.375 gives 6.18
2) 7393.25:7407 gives 6.15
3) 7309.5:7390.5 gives 5.73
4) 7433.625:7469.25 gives 6.08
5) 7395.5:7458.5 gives 6.18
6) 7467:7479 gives 6.16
